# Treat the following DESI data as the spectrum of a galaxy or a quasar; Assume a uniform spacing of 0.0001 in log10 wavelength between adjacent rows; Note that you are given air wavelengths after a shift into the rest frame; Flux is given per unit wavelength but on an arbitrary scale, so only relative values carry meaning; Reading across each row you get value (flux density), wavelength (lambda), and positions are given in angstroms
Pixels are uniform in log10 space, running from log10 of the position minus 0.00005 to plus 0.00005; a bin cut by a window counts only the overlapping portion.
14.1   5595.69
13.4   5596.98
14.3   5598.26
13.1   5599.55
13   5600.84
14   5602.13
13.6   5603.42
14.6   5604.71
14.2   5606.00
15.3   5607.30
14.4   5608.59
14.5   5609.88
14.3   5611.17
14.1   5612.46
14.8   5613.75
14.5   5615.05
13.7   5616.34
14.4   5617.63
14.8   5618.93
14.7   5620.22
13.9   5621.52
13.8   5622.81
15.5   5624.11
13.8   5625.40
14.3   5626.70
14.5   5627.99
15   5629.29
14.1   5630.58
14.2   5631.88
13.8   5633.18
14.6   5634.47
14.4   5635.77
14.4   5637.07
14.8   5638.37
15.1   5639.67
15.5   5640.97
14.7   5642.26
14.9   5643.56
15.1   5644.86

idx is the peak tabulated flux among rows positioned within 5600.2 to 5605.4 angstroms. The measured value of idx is 14.6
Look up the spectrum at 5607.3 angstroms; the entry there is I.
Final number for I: 15.3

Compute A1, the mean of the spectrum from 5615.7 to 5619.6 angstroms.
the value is 14.3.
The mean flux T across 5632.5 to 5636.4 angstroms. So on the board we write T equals 14.3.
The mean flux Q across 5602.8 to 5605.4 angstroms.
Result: 14.1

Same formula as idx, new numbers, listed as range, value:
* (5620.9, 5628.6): 15.5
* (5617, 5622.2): 14.8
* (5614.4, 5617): 14.5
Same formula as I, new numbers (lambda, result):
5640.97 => 15.5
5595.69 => 14.1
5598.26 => 14.3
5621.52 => 13.9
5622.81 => 13.8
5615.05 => 14.5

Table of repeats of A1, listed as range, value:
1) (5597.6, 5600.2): 13.7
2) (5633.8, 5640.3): 14.7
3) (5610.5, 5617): 14.3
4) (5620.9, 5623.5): 13.9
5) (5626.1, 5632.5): 14.4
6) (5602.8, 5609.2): 14.4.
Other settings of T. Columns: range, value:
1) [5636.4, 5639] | 14.6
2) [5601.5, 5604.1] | 13.8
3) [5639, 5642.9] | 15.1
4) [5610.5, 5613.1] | 14.2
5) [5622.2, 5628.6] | 14.4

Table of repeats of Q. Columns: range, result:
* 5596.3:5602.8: 13.6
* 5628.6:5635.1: 14.3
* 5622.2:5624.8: 14.6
